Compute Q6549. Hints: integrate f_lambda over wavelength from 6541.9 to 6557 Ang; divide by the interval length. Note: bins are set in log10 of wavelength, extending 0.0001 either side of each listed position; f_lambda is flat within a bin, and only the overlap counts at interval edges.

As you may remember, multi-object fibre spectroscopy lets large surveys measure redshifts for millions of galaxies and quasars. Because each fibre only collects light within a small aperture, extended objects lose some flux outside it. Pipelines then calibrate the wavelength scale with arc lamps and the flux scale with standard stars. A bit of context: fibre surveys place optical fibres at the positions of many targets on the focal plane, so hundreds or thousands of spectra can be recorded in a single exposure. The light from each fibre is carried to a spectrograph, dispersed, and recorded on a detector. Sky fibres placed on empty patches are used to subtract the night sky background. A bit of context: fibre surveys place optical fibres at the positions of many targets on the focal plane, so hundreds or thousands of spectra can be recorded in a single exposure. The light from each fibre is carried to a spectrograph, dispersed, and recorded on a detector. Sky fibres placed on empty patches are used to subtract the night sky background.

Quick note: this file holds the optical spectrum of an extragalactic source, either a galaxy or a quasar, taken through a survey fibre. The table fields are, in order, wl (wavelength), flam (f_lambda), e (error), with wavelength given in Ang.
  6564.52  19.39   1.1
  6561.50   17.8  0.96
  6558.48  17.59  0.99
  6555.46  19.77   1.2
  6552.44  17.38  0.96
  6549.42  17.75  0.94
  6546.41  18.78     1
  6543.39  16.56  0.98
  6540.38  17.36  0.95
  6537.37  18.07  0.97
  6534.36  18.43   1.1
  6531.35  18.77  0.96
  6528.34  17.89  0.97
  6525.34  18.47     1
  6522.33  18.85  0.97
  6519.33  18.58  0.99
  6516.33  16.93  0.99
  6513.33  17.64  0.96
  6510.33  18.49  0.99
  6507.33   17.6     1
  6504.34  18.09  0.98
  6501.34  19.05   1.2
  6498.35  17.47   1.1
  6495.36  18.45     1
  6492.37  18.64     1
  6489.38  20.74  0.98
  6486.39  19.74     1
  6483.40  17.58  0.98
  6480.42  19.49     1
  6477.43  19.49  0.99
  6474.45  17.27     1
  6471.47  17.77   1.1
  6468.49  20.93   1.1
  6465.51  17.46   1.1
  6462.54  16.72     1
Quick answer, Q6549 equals 18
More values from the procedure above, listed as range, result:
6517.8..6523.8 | 18.7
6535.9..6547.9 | 17.7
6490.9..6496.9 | 18.5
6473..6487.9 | 18.7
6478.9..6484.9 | 18.5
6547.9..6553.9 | 17.6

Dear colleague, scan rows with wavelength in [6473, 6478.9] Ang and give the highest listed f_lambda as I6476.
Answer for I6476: 19.49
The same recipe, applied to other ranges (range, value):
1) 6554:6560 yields 19.77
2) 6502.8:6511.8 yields 18.49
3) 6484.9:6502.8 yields 20.74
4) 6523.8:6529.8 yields 18.47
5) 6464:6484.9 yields 20.93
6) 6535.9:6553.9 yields 18.78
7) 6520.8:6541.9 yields 18.85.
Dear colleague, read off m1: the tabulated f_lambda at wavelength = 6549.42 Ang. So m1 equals 17.75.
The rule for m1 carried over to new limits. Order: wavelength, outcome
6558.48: 17.59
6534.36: 18.43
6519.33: 18.58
